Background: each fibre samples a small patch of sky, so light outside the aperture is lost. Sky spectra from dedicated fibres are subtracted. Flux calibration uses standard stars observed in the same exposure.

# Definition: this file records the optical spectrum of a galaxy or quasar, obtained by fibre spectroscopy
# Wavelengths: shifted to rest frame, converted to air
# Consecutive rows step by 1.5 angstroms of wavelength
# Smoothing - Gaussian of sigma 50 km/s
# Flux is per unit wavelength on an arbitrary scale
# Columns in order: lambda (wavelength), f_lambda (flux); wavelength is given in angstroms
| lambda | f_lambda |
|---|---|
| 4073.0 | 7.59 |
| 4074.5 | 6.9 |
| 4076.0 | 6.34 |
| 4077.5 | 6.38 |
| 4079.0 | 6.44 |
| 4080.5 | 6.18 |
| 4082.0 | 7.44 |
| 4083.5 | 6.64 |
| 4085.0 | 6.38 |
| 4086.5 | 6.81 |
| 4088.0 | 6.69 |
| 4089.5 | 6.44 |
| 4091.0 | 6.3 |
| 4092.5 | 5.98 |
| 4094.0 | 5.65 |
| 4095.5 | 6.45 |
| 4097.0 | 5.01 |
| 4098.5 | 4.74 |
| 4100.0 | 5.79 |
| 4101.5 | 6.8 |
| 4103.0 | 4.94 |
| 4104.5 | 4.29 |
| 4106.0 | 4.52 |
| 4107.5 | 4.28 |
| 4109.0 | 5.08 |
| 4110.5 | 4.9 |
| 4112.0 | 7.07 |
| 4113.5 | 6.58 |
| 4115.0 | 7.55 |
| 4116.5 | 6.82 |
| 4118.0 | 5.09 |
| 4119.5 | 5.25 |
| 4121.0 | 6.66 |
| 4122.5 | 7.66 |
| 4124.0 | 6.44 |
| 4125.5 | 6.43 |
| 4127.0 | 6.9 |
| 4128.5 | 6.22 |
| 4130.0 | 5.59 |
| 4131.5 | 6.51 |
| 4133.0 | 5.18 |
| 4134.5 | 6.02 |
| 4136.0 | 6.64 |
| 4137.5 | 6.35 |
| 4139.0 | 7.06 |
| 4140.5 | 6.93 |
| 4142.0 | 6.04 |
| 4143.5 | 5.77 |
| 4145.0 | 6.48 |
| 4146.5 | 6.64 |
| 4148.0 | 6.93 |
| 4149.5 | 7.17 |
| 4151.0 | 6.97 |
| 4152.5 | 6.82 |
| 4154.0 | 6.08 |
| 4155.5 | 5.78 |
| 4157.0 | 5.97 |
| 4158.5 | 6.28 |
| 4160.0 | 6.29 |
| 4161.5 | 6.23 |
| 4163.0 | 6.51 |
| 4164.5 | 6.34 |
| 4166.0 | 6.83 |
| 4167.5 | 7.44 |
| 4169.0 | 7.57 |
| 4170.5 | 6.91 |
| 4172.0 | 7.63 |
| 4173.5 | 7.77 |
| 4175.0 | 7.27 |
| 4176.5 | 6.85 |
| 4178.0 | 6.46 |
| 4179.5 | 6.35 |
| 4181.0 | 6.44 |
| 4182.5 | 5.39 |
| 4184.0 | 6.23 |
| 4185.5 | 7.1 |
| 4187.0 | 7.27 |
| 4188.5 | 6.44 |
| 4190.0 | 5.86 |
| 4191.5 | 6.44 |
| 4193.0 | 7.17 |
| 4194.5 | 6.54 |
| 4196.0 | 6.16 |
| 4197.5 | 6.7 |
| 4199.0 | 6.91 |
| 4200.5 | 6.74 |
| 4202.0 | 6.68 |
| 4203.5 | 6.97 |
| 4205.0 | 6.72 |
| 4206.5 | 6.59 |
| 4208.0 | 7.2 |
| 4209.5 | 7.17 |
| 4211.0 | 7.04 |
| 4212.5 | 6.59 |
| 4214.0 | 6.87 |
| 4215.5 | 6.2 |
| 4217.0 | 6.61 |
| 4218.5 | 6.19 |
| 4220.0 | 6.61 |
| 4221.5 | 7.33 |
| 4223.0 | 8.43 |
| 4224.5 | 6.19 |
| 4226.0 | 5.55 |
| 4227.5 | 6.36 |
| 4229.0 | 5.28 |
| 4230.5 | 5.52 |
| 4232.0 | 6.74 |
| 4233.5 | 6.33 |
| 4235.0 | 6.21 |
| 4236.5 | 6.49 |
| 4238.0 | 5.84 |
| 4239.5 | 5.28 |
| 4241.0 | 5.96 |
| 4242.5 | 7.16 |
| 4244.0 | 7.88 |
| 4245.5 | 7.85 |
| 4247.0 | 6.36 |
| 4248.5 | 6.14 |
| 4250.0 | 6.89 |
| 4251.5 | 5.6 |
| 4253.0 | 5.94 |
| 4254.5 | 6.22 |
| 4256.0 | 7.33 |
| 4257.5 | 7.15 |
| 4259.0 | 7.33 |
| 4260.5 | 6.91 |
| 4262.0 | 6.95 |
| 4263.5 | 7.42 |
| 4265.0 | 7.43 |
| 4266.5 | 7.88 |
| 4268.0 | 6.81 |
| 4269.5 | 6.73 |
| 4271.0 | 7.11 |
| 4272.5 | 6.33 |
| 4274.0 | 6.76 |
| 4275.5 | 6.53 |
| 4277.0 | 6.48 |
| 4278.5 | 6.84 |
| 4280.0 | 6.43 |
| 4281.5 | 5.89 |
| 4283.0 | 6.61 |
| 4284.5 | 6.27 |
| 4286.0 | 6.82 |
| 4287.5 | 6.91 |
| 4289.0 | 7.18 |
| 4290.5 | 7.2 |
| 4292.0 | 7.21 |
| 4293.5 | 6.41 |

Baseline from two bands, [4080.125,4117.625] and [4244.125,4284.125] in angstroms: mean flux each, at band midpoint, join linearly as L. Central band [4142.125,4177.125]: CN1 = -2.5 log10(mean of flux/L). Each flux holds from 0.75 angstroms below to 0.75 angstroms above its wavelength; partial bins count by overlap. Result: -0.07 mag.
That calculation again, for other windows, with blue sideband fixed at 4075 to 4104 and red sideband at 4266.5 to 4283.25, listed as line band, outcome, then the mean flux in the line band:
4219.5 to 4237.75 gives 0.02 mag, 6.4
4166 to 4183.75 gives -0.08 mag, 6.89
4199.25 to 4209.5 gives -0.06 mag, 6.85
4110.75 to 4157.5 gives -0.02 mag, 6.42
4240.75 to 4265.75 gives -0.04 mag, 6.87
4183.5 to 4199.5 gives -0.03 mag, 6.62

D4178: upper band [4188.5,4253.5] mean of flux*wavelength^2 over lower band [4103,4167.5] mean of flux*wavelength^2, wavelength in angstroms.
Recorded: 1.10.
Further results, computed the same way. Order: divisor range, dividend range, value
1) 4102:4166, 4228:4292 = 1.14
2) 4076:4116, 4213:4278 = 1.19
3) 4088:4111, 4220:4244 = 1.24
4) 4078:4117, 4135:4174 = 1.14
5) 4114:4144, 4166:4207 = 1.09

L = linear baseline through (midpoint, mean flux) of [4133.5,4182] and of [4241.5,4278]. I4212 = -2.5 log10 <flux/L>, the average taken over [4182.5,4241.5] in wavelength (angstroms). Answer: 0.04 mag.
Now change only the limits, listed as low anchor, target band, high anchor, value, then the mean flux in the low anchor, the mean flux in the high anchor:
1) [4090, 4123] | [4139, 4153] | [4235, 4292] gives -0.109 mag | 5.78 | 6.73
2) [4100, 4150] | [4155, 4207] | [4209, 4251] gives -0.052 mag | 6.13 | 6.53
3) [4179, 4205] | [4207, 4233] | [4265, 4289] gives 0.006 mag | 6.56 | 6.73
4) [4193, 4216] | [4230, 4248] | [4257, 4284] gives 0.055 mag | 6.76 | 6.86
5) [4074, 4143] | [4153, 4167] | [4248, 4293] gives 0.009 mag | 6.13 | 6.78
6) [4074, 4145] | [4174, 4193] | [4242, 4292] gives -0.015 mag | 6.13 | 6.83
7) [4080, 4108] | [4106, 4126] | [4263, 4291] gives -0.016 mag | 5.87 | 6.81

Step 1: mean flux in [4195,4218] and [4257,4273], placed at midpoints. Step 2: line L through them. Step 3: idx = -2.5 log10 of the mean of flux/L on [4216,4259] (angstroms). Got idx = 0.07 mag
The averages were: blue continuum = 6.74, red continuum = 7.11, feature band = 6.49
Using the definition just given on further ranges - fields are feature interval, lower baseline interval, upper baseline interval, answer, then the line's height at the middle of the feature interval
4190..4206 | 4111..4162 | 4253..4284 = -0.01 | 6.61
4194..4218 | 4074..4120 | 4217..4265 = -0.05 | 6.43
